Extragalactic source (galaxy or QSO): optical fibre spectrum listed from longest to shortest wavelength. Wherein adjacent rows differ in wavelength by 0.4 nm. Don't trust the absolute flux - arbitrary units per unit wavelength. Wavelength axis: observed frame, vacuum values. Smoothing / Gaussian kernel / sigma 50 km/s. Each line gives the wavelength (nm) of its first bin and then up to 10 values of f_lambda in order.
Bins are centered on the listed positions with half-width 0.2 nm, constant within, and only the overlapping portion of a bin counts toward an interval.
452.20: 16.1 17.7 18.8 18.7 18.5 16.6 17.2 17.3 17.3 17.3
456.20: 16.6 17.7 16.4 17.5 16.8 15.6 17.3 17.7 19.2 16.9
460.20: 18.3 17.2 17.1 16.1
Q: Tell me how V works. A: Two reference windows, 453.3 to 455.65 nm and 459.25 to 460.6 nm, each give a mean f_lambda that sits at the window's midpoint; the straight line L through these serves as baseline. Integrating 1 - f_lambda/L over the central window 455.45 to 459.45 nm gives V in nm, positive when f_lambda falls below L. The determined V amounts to 0.14 nm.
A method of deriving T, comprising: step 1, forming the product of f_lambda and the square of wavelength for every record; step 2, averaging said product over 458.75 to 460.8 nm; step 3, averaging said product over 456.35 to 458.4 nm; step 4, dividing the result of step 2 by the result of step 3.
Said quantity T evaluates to 1.07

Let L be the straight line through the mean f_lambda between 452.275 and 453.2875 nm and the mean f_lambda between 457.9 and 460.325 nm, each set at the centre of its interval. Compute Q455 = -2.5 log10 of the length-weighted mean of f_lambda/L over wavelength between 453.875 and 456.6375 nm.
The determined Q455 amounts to 0.04 mag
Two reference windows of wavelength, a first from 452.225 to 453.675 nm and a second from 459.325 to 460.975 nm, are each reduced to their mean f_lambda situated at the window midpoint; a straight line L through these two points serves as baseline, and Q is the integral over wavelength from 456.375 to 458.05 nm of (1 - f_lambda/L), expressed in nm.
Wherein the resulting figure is 0.078 nm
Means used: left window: 18.1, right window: 17.7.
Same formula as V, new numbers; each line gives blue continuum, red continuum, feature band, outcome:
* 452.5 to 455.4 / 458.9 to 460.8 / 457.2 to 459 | 0.096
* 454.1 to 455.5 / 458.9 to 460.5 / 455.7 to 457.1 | 0.031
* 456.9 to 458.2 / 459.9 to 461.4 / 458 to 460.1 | -0.046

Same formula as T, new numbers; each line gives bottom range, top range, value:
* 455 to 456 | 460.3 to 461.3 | 1.02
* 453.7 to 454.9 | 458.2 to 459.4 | 1.03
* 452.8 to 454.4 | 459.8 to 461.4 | 0.98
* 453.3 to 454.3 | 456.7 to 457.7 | 0.96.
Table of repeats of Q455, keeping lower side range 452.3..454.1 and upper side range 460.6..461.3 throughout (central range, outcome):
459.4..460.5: -0.044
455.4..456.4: 0.047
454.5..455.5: 0.040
